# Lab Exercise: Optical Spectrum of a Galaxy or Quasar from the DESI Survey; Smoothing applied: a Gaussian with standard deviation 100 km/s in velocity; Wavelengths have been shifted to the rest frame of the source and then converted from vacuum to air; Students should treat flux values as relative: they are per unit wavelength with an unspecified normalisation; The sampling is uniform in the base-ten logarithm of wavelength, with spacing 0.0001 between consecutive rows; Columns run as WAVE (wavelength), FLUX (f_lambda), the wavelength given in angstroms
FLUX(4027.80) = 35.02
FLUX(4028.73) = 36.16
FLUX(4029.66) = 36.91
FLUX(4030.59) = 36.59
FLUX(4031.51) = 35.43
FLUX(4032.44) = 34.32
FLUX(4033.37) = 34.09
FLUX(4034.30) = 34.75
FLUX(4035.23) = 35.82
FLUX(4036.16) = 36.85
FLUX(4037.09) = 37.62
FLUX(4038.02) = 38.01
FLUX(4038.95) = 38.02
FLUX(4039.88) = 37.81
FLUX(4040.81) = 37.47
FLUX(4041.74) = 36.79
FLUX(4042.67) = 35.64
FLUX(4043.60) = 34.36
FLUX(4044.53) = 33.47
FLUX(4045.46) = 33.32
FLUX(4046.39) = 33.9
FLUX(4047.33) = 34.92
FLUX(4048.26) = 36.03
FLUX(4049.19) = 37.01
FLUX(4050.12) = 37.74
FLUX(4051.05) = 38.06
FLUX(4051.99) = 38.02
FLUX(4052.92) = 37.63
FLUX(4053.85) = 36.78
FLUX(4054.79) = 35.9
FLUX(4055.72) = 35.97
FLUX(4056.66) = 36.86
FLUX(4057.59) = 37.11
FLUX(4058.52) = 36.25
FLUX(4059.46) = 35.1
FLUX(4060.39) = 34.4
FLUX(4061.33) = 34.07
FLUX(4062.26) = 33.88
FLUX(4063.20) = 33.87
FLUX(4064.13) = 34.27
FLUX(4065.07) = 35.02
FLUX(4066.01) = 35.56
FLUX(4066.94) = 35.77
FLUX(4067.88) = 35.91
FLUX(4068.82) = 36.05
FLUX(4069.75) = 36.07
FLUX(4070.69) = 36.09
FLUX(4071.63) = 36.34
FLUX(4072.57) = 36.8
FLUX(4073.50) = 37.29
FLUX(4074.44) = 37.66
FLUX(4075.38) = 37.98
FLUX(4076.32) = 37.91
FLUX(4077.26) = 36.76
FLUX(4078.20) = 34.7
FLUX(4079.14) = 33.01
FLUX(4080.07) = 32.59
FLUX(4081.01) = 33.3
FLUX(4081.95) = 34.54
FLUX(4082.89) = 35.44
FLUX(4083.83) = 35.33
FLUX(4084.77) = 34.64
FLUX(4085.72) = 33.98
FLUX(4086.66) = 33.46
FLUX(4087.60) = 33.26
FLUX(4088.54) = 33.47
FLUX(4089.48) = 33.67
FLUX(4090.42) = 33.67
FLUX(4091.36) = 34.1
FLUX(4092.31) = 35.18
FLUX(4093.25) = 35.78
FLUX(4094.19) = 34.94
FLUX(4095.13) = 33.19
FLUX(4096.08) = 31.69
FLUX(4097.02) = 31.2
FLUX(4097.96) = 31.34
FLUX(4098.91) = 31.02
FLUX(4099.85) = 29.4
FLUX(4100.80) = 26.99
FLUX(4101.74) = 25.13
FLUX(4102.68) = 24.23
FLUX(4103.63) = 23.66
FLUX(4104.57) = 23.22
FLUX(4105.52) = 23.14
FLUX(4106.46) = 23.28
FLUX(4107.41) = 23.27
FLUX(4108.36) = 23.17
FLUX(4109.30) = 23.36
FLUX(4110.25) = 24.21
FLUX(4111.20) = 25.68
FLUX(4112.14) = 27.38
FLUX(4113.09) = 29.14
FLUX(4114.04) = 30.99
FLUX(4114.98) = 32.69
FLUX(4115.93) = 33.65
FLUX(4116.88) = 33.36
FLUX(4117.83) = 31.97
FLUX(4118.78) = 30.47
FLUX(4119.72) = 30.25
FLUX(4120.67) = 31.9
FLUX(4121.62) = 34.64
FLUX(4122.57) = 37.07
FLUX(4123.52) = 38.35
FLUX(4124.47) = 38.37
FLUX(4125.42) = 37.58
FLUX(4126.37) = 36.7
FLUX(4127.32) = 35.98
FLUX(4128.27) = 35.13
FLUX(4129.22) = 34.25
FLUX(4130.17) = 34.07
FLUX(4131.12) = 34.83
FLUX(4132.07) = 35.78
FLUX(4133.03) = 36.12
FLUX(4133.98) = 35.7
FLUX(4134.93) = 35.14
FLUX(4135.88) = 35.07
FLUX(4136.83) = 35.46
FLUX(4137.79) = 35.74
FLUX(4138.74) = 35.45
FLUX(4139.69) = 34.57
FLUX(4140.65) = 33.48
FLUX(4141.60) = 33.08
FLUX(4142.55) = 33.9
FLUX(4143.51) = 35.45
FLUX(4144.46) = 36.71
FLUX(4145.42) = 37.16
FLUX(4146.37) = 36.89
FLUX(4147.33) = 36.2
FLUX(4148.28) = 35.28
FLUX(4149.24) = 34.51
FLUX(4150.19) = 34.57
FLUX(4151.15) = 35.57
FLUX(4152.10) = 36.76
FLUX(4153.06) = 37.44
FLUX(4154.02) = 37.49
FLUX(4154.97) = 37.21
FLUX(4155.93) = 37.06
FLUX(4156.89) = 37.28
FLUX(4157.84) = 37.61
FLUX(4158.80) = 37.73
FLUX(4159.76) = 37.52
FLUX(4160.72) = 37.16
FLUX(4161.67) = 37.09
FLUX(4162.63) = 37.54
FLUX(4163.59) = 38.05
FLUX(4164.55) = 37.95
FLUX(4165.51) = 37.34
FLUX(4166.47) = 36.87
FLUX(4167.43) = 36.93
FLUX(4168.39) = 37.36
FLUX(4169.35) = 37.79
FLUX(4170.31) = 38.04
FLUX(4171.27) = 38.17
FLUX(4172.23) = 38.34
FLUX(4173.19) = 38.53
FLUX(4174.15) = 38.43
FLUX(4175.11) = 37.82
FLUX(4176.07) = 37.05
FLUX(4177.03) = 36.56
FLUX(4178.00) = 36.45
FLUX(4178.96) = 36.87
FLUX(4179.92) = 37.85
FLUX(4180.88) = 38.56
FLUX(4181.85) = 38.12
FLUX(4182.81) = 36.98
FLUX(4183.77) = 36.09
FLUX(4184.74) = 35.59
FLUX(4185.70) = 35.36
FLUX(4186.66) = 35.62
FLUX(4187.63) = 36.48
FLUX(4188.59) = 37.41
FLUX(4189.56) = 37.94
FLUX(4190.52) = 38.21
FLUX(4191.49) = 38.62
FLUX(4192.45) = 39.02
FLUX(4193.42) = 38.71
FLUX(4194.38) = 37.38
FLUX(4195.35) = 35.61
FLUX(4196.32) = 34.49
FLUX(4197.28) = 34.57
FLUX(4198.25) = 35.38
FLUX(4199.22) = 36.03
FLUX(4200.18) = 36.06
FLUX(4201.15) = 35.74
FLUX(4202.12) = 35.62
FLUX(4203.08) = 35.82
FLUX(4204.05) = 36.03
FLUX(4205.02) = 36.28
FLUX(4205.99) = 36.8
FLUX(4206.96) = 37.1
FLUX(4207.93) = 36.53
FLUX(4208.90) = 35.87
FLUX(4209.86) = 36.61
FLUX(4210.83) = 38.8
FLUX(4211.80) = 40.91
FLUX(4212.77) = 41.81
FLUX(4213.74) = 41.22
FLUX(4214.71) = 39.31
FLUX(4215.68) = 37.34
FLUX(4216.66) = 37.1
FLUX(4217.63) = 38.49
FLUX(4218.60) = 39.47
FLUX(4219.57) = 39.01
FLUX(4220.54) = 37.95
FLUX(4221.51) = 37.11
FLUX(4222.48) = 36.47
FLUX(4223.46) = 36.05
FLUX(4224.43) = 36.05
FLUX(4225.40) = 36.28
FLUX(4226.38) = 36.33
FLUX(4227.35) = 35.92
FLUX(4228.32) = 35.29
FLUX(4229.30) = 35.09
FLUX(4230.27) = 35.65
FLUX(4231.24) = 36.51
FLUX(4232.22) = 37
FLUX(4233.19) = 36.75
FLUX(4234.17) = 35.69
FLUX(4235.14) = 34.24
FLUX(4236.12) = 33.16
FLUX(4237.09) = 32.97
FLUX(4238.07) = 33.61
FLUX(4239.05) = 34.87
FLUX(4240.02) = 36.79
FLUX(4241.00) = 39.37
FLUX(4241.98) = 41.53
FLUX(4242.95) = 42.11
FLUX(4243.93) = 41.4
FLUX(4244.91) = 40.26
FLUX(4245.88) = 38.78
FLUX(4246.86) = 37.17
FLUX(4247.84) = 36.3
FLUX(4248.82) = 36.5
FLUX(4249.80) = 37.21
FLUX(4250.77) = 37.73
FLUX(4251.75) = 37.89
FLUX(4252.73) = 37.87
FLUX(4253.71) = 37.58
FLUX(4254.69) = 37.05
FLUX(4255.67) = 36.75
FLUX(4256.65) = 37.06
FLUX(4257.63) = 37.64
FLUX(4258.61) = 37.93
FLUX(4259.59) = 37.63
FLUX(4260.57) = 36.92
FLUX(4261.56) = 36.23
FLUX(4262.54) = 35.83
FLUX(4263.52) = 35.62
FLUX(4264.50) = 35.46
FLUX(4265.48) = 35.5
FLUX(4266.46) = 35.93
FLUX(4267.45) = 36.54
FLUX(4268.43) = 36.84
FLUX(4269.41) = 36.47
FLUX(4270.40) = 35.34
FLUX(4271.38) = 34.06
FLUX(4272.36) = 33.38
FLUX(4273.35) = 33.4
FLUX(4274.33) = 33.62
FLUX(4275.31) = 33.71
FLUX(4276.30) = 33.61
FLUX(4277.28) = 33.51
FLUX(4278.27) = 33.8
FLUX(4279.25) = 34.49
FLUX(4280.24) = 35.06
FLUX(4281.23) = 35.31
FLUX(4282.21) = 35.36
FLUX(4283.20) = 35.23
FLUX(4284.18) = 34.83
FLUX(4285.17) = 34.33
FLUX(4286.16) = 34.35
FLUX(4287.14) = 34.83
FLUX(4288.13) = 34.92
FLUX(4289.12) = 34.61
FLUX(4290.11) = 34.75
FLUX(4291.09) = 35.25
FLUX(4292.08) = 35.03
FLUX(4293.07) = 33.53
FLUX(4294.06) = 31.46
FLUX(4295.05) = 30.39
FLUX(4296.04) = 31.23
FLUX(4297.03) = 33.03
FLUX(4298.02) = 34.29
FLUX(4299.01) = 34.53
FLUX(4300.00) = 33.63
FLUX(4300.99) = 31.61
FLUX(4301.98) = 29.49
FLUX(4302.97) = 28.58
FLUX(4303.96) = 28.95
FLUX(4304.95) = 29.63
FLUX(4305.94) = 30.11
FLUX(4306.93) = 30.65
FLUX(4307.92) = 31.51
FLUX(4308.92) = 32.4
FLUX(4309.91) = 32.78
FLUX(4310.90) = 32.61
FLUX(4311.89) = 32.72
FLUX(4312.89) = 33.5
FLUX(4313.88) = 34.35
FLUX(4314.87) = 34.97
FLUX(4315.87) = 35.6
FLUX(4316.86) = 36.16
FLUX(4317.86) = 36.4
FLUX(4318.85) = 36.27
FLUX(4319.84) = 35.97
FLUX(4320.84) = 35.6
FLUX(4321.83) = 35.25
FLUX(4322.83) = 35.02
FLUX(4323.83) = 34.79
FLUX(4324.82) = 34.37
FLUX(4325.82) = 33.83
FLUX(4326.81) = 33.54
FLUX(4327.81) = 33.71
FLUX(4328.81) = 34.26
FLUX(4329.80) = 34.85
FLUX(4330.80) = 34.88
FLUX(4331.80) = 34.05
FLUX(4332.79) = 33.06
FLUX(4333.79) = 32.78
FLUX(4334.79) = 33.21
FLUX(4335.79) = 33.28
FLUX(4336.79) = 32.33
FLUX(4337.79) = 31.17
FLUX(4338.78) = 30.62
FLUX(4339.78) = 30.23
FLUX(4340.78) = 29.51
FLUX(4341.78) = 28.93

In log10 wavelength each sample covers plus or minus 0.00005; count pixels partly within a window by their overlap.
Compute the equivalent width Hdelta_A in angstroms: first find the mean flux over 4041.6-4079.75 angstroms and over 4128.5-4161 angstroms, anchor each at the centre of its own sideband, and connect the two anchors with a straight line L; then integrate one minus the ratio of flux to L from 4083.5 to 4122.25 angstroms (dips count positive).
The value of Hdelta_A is 6.2 angstroms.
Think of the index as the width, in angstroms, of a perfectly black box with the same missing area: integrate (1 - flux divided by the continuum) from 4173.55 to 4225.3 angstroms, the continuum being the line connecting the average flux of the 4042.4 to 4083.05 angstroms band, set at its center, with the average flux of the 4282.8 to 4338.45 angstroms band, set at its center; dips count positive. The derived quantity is -4.2 angstroms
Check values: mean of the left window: 35.7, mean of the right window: 33.5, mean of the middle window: 37.2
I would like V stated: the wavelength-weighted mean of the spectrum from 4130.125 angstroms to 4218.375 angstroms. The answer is 36.8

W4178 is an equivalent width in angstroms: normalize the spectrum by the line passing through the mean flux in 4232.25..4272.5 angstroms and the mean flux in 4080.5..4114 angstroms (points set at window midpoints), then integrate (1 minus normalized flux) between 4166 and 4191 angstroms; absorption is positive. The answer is -2.8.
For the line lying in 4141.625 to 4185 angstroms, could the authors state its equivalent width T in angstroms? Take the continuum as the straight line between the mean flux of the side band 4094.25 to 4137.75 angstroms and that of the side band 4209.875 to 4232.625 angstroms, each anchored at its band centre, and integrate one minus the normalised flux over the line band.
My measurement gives -3.73 angstroms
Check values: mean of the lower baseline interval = 31.2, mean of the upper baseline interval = 37.6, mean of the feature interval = 37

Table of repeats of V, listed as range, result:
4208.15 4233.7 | 37.5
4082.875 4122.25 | 30.2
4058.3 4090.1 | 35.1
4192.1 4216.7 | 37.1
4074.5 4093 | 34.7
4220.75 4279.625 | 36.3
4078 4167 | 33.4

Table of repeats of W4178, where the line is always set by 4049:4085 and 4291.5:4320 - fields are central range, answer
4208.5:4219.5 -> -1.6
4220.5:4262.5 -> -4.2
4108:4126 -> 2.0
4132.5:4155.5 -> -0.5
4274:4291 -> -0.7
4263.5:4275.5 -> -0.7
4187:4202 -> -1.1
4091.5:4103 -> 1.4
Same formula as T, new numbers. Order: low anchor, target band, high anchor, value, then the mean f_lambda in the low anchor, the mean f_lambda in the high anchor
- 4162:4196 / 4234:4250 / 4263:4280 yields -0.7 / 37.4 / 34.8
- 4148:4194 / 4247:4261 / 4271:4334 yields -0.9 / 37.2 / 33.7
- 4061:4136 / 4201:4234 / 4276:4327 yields -3.9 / 32.8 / 33.6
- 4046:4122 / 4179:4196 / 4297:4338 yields -2.1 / 32.9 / 33.3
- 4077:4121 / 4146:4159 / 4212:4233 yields -1.1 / 30.6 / 37.4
